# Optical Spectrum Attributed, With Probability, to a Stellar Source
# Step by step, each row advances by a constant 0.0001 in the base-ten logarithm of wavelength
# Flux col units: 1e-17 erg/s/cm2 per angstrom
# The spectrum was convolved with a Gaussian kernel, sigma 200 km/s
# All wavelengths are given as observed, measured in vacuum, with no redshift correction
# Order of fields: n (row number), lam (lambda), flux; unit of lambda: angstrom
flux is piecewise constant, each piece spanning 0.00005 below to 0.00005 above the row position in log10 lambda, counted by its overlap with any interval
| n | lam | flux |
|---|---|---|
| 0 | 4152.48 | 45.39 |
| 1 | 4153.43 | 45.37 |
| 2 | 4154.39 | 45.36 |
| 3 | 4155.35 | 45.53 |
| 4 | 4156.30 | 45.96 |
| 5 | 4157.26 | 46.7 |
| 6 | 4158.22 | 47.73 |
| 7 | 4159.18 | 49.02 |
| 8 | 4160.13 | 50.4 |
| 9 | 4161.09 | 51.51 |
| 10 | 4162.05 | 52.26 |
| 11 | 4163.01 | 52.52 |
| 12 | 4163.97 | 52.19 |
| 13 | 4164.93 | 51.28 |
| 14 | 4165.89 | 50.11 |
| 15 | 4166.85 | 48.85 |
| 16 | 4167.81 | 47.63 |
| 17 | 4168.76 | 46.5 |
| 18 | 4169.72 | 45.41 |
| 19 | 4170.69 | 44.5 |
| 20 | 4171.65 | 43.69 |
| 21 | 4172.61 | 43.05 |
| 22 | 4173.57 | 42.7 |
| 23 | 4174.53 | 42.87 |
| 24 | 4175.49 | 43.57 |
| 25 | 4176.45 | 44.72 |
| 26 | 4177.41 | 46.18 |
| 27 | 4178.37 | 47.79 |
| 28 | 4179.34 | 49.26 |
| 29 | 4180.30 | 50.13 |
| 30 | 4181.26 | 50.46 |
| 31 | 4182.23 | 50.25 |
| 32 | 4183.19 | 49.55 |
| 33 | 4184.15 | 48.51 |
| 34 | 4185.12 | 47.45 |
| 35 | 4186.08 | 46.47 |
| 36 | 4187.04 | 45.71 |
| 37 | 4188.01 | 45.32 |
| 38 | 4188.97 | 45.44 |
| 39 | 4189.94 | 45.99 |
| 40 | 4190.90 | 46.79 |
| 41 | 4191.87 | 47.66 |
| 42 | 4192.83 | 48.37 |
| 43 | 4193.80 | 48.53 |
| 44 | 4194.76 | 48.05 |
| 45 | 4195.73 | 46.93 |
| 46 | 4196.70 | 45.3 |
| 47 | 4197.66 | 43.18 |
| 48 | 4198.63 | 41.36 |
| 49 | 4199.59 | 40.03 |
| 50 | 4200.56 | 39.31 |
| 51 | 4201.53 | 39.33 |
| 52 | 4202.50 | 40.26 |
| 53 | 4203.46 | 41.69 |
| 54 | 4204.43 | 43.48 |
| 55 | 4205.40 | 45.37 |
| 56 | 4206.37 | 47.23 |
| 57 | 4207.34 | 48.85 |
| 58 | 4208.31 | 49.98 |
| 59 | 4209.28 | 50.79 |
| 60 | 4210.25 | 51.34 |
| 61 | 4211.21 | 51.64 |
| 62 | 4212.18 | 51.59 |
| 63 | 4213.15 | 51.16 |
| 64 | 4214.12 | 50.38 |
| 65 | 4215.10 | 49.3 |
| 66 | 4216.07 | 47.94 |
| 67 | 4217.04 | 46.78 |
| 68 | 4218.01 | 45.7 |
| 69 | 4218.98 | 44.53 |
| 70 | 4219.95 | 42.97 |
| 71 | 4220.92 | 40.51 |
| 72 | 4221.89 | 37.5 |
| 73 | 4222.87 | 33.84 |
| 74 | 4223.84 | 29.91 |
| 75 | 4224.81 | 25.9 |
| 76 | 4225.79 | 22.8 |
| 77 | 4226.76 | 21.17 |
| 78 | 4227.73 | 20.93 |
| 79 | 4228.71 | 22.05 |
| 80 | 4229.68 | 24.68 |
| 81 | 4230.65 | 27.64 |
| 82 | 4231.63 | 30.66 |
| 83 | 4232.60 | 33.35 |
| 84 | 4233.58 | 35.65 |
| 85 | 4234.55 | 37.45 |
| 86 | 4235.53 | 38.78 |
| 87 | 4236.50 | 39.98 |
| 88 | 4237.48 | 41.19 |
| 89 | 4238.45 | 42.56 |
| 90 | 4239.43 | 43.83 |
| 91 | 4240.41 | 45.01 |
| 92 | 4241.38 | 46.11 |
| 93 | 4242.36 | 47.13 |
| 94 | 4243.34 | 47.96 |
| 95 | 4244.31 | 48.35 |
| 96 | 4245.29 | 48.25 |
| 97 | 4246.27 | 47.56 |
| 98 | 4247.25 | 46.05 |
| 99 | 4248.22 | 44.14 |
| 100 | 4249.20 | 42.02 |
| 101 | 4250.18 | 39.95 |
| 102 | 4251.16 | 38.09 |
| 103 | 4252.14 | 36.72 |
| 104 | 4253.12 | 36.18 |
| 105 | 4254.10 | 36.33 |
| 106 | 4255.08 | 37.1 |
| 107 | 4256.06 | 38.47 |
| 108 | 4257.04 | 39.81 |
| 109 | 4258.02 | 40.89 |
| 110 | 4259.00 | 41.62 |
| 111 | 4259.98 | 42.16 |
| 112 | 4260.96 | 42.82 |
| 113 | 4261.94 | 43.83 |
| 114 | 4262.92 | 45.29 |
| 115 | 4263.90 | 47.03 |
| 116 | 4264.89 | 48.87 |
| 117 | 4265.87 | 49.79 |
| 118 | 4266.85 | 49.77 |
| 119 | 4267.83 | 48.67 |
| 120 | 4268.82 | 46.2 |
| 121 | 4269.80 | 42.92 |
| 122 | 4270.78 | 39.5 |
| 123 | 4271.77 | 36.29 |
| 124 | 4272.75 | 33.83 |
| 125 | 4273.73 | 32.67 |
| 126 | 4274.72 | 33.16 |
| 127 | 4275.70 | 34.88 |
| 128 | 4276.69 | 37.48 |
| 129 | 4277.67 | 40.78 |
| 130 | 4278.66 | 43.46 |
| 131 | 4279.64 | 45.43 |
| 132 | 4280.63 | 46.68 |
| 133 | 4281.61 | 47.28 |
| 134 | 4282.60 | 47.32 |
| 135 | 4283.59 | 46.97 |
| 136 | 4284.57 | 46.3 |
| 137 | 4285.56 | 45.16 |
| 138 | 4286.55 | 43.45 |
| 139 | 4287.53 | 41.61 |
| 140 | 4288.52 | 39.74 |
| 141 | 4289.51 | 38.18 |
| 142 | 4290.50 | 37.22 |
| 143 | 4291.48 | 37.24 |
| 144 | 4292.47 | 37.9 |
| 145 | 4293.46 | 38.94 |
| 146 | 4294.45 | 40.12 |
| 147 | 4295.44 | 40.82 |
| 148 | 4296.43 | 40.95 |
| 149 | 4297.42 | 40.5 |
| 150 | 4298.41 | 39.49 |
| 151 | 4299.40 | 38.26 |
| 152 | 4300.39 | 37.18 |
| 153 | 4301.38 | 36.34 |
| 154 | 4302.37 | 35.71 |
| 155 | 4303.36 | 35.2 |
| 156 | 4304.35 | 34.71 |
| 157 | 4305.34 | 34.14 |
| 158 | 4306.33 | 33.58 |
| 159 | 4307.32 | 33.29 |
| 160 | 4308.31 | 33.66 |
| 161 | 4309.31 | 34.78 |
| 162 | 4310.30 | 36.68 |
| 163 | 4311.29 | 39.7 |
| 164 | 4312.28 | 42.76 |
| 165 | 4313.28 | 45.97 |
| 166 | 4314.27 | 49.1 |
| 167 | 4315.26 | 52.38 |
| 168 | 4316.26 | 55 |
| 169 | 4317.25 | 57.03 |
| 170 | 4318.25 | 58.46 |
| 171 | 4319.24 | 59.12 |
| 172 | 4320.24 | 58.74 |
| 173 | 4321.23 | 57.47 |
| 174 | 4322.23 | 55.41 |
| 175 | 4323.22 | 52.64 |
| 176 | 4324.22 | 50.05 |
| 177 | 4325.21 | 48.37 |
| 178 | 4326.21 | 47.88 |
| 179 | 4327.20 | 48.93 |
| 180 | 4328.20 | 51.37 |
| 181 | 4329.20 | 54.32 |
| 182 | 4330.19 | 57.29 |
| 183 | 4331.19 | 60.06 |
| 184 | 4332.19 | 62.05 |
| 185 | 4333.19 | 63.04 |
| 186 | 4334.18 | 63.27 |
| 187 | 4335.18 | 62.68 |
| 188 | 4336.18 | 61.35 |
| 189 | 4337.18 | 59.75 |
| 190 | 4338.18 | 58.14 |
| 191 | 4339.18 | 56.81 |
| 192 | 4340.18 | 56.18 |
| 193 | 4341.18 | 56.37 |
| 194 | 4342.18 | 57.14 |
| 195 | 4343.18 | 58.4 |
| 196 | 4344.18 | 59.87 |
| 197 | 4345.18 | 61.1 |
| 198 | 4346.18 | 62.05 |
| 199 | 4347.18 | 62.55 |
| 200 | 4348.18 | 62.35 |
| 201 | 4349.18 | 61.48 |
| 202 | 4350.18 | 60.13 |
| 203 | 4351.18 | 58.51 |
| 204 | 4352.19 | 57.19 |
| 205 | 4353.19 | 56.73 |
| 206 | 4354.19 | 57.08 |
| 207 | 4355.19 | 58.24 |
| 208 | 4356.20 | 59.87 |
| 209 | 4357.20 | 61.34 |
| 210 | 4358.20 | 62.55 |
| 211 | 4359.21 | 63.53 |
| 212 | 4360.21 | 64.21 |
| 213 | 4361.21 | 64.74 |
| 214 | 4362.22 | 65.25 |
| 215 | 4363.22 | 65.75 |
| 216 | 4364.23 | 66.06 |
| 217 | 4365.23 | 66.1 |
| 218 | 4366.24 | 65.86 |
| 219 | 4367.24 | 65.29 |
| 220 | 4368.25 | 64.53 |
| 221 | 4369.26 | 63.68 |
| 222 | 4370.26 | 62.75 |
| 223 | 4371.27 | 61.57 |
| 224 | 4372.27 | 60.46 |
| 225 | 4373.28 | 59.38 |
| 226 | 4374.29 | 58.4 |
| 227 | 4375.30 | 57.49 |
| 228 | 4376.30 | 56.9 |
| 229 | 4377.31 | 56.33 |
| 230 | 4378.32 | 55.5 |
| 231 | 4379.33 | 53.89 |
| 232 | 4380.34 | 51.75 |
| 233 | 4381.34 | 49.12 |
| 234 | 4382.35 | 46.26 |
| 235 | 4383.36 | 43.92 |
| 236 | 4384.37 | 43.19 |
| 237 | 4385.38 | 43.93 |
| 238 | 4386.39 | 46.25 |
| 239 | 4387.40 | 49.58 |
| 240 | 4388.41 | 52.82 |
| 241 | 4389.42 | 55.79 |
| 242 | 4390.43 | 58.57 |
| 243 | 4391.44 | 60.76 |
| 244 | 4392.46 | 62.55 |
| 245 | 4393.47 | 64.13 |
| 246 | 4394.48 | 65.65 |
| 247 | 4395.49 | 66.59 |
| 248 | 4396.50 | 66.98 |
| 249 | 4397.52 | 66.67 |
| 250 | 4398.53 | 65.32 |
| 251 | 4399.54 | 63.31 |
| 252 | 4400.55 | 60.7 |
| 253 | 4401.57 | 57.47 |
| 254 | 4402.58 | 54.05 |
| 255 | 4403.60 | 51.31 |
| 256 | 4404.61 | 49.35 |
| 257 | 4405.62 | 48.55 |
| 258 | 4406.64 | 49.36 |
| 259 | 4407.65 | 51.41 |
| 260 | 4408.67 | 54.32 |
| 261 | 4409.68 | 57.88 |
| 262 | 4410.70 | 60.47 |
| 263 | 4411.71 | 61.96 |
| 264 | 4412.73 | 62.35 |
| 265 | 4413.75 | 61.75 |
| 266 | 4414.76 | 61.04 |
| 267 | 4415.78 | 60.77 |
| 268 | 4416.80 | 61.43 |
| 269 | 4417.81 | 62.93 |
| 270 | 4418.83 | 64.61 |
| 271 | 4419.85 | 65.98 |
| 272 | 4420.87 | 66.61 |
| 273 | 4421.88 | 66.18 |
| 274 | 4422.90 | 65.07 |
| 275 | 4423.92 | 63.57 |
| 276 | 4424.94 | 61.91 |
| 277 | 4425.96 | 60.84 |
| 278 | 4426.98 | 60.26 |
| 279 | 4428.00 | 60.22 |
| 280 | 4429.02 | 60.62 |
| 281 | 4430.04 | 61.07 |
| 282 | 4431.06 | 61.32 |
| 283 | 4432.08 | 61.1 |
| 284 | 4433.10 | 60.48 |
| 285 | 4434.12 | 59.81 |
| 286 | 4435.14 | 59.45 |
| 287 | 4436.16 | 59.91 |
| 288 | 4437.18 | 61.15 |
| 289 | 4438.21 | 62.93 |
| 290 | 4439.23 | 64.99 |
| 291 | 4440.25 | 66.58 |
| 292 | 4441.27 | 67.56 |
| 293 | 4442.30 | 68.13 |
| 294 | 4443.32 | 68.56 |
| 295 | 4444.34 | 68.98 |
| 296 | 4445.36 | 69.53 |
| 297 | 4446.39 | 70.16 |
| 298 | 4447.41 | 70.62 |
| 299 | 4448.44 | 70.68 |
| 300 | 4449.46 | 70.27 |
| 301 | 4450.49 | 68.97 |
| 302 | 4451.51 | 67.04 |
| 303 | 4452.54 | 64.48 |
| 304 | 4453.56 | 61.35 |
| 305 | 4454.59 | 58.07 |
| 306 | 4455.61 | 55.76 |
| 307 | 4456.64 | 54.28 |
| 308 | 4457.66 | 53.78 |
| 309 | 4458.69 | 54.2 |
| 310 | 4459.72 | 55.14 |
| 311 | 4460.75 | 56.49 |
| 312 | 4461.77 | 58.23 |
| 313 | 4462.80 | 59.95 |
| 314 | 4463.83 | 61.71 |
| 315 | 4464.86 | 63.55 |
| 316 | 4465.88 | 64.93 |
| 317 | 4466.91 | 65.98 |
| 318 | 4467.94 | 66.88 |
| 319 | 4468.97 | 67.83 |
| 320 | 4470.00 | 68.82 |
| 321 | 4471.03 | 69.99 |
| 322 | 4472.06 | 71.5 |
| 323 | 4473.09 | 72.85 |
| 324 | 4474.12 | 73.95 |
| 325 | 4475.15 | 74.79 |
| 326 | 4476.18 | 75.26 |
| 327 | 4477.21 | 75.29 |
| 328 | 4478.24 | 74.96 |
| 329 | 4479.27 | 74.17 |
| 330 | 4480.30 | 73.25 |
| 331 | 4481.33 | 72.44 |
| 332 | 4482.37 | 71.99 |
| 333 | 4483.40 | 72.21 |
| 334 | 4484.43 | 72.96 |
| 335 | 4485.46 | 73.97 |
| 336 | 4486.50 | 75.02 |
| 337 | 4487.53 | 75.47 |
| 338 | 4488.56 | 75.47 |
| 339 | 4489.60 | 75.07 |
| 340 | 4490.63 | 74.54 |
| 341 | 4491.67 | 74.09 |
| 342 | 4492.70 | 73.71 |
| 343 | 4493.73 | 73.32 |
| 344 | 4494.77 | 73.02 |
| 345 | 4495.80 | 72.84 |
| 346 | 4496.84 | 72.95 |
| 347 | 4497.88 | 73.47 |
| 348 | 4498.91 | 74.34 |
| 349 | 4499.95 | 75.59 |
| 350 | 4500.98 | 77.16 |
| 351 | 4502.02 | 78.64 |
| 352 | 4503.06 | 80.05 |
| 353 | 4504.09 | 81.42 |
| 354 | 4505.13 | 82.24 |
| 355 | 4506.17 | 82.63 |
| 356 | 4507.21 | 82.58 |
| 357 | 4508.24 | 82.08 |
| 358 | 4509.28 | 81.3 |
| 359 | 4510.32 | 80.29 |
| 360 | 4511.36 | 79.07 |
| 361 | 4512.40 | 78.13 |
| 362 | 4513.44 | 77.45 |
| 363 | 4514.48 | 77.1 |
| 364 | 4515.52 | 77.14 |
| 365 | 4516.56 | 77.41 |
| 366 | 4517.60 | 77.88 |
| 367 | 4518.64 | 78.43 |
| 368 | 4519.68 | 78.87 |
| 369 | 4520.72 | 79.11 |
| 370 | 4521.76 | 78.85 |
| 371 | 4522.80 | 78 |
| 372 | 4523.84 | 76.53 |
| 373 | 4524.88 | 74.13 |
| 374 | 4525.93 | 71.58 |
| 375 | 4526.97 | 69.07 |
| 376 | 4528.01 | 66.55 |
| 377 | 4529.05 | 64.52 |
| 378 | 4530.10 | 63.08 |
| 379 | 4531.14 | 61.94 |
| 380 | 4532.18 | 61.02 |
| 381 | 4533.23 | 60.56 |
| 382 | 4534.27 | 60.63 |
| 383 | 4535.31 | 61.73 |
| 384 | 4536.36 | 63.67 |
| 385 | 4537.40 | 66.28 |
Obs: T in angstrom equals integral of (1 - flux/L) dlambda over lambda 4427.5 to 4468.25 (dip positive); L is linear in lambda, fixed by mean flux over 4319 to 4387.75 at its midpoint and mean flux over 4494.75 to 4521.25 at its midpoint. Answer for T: 4.3 angstrom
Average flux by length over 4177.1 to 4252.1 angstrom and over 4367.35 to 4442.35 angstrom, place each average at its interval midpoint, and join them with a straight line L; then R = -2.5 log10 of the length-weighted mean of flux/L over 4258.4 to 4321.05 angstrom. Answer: 0.16 mag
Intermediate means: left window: 42.7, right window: 59.1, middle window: 42.4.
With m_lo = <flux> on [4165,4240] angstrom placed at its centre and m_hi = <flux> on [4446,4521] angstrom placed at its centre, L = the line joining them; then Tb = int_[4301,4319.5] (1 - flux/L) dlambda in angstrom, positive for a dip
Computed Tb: 4.0 angstrom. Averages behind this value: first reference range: 42.9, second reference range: 71.7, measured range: 42.4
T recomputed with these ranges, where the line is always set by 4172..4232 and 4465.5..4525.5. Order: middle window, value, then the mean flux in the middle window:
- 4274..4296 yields 4.55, 41.3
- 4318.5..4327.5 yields 0.45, 53.5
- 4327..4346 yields -0.25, 58.5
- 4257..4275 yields 2.66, 42.5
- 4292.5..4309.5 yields 5.31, 37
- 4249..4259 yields 2.06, 38.6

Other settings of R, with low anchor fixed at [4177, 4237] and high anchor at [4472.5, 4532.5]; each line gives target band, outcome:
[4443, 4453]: 0.00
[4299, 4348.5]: 0.09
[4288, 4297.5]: 0.31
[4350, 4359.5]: -0.01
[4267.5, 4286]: 0.20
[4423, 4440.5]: 0.10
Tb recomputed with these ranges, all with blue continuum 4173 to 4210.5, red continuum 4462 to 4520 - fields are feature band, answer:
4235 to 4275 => 7.35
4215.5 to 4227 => 2.76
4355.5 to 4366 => -0.32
